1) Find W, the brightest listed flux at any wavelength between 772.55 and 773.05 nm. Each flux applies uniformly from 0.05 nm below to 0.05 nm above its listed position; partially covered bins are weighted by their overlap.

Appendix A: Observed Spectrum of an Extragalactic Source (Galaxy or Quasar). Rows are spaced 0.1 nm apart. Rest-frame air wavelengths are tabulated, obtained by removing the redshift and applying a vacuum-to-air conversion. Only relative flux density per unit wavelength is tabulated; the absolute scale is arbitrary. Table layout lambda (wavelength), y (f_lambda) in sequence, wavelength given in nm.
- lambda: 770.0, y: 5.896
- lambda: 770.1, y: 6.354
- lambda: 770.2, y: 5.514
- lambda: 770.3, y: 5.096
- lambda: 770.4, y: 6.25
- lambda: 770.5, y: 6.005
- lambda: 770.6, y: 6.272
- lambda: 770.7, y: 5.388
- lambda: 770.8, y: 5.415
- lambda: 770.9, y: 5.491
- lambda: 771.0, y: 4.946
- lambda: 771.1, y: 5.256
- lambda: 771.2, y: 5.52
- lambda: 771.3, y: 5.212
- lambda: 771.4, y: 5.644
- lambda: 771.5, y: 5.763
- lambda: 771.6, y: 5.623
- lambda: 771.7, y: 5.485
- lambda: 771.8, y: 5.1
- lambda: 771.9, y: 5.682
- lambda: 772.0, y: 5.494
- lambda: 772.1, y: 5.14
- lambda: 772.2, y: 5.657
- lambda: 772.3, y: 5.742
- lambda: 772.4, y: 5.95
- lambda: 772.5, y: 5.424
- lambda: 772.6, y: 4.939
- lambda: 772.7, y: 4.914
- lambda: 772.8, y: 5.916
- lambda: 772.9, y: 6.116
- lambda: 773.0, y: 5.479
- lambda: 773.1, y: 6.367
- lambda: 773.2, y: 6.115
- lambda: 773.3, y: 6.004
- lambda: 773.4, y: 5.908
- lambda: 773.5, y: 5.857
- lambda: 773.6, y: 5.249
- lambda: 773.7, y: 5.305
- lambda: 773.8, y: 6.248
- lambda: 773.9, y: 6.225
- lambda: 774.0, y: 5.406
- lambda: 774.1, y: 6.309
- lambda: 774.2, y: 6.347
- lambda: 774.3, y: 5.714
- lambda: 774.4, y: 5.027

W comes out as 6.116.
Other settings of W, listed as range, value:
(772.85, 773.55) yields 6.367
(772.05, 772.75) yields 5.95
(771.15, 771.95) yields 5.763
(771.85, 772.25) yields 5.682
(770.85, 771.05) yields 5.491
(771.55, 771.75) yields 5.623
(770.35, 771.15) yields 6.272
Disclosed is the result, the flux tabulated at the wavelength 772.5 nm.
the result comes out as 5.424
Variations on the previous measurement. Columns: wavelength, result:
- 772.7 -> 4.914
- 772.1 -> 5.14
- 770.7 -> 5.388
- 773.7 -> 5.305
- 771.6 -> 5.623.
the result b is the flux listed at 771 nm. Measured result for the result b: 4.946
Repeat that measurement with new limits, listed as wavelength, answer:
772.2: 5.657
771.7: 5.485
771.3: 5.212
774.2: 6.347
